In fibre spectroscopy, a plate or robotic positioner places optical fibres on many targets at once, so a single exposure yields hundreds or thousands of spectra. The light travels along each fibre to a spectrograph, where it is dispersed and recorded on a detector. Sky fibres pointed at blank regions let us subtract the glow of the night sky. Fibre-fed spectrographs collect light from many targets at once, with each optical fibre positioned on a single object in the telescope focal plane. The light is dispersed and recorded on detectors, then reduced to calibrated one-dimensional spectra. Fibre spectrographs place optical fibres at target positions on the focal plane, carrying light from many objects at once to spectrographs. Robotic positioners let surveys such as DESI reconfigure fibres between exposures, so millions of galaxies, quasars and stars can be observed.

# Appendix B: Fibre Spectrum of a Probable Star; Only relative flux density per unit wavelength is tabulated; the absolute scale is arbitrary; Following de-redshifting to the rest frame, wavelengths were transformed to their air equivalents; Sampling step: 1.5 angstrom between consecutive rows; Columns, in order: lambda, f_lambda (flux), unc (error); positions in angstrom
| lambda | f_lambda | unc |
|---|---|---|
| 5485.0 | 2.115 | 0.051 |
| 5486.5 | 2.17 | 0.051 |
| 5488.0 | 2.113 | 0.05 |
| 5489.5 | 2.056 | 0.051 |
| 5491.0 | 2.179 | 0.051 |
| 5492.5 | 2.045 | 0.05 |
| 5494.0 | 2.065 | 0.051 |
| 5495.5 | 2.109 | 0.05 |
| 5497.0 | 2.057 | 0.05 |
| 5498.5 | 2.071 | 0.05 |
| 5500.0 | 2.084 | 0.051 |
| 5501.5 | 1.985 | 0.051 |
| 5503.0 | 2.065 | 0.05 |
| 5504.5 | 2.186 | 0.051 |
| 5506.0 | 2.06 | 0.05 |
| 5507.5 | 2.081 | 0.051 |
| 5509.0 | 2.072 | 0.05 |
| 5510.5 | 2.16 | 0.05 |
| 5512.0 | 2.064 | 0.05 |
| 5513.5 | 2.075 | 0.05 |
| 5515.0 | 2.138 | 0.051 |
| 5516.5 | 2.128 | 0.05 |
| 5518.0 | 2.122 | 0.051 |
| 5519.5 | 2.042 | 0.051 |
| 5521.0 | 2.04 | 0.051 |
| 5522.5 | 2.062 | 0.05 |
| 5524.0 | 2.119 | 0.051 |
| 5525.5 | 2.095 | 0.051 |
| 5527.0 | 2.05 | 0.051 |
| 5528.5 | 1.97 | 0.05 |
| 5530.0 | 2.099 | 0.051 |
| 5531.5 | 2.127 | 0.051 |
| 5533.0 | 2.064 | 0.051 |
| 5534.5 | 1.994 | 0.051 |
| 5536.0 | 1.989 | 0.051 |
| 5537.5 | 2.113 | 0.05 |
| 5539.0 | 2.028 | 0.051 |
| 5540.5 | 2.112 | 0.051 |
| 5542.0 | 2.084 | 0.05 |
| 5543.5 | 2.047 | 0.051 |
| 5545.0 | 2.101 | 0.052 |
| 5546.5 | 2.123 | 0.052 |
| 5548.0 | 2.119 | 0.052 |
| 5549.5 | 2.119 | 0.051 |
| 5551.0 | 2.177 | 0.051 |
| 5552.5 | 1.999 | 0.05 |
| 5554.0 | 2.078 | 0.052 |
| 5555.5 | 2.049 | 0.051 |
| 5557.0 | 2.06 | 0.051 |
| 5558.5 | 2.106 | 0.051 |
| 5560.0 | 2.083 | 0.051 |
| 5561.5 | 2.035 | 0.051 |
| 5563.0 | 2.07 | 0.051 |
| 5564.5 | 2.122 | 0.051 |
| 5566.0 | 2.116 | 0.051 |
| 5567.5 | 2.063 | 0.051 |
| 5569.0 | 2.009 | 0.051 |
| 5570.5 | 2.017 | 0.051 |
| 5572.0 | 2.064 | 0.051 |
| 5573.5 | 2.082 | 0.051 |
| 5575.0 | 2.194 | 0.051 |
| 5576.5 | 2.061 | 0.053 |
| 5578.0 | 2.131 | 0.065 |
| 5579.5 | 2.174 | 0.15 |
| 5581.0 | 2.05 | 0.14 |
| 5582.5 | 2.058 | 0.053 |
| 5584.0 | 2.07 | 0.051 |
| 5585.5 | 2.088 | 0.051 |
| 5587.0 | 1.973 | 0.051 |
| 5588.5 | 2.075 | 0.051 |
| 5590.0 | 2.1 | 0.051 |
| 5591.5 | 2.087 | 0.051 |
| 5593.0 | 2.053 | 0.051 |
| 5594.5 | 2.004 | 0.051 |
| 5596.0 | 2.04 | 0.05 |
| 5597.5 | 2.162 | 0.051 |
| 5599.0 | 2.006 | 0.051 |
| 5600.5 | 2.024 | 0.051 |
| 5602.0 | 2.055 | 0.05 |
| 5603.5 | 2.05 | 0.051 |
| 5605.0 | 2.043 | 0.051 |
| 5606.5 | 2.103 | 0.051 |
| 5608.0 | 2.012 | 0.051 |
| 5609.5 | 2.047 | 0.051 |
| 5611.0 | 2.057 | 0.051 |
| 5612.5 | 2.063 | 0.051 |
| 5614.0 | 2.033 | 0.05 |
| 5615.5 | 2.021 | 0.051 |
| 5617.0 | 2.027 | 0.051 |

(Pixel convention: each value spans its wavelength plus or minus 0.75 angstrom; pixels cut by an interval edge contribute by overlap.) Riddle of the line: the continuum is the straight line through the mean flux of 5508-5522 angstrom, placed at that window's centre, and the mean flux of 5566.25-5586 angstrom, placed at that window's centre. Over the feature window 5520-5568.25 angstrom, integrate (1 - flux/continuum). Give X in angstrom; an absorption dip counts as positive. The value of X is 0.3 angstrom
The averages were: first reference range 2.09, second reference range 2.08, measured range 2.08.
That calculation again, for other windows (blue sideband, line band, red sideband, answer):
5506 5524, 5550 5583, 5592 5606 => -0.3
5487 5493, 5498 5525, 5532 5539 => -0.2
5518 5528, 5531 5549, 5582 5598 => -0.1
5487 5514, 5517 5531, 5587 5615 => 0.1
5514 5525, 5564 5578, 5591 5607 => -0.1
